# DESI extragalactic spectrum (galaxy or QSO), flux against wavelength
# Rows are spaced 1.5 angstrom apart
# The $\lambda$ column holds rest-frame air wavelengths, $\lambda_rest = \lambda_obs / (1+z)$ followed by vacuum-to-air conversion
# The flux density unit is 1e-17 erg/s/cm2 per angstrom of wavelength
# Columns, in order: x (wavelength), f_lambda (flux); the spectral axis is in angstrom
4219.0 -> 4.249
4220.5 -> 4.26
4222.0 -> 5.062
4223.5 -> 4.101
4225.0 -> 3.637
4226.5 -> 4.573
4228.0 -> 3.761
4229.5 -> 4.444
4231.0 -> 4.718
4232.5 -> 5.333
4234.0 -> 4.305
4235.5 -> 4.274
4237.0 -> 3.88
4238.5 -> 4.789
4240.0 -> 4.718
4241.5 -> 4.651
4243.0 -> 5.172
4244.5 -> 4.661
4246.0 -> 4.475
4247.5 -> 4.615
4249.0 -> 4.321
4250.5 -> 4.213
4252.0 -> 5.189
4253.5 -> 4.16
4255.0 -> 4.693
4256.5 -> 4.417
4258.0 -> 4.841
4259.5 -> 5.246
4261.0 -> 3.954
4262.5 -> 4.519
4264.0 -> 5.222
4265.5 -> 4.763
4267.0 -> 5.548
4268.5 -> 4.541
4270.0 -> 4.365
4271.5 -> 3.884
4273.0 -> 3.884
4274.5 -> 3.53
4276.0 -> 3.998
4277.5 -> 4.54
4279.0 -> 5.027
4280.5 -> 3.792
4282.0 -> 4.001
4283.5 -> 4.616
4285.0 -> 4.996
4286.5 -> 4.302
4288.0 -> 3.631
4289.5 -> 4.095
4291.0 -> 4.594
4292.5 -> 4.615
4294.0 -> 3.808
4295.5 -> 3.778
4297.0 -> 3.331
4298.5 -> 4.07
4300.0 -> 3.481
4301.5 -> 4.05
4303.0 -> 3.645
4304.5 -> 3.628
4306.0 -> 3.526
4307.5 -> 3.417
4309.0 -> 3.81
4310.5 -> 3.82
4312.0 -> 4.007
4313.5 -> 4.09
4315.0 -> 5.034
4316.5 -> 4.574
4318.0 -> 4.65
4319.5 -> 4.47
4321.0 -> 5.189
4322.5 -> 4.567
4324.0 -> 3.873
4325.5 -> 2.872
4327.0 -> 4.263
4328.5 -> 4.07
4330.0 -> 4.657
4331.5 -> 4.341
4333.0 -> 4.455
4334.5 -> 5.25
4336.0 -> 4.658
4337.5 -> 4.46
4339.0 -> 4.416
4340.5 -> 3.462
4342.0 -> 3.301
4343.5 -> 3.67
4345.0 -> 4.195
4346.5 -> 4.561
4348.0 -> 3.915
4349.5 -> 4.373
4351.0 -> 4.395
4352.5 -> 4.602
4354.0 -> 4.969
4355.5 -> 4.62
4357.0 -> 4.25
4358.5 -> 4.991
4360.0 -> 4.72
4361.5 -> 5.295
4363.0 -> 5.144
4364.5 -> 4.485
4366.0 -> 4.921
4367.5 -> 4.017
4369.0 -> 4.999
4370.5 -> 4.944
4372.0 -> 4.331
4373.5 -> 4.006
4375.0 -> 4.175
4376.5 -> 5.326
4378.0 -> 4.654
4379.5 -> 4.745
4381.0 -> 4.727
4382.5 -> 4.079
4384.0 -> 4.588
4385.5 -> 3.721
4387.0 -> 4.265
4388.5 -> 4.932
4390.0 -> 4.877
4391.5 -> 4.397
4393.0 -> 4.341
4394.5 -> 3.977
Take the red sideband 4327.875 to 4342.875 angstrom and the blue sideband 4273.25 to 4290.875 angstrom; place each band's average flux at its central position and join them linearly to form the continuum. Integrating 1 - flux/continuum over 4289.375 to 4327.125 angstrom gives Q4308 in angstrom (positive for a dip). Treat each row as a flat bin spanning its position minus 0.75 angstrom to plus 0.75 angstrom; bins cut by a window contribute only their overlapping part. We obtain 2.0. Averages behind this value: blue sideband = 4.23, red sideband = 4.3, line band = 4.04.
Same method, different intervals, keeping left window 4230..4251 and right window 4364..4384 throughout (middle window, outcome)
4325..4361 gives 1.9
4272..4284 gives 1.1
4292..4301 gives 1.5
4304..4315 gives 1.8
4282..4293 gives 0.5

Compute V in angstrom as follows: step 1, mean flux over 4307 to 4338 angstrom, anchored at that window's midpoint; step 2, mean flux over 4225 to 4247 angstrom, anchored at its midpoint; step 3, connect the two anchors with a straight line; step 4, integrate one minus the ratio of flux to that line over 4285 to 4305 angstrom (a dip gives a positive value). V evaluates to 1.89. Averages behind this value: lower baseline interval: 4.52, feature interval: 3.97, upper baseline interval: 4.32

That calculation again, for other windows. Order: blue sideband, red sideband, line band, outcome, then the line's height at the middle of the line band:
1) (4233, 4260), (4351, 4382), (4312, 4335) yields 1.2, 4.65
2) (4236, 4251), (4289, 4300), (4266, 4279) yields -0.3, 4.24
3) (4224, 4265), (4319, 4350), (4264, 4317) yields 2.9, 4.39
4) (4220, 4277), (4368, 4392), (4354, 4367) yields -0.7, 4.54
